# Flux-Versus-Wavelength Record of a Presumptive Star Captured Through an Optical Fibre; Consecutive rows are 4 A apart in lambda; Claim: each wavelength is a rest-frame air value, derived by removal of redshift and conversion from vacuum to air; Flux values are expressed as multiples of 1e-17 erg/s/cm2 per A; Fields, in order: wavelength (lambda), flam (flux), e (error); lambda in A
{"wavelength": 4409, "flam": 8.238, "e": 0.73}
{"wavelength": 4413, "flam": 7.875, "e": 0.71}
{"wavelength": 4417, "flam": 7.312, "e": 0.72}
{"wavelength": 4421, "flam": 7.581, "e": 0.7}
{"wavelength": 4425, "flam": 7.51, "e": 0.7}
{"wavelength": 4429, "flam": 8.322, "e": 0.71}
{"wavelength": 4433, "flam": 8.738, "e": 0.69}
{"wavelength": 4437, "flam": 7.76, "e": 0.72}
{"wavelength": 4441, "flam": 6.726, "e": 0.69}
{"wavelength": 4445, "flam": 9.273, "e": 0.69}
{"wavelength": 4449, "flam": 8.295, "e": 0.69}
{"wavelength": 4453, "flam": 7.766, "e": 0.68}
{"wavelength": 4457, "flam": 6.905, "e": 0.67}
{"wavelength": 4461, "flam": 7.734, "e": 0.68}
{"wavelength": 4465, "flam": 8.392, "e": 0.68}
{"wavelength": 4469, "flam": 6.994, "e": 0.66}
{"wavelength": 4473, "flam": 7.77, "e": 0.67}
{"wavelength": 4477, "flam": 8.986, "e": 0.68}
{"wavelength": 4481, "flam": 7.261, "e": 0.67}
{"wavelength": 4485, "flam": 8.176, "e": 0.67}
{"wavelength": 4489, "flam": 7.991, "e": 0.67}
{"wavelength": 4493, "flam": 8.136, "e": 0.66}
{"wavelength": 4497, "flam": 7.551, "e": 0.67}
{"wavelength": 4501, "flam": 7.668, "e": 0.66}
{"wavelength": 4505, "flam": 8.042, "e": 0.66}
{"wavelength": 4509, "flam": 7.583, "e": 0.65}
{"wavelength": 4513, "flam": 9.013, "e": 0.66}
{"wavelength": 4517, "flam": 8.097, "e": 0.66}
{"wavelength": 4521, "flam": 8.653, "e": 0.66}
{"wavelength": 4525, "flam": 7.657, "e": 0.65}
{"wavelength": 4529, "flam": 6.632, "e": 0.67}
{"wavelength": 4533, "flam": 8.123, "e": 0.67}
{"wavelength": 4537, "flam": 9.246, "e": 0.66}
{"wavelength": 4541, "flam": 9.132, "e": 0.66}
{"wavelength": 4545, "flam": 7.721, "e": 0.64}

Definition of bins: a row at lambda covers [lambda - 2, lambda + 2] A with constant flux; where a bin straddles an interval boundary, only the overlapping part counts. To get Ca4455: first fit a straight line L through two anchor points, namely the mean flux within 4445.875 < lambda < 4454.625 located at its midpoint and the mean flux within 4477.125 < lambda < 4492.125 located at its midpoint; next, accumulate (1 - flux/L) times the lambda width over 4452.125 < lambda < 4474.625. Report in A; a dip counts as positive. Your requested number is 1.5 A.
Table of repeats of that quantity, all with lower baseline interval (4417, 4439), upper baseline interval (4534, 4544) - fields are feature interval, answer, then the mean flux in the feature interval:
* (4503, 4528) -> 1.7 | 8.11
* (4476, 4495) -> 0.9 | 8.06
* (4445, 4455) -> -0.2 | 8.28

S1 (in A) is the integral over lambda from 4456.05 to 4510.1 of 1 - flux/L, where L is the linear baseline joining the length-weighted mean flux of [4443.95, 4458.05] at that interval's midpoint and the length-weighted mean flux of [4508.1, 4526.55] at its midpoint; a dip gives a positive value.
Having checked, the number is 2.2 A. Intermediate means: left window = 8.06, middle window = 7.82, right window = 8.25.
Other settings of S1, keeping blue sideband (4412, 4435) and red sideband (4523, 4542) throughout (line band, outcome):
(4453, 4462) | 0.7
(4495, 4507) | 0.4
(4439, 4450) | -0.2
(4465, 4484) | 0.4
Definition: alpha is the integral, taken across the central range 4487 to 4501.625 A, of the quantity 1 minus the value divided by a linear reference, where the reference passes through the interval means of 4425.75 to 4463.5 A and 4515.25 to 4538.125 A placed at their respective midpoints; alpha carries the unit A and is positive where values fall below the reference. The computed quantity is 0.3 A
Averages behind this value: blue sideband 7.94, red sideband 8.02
